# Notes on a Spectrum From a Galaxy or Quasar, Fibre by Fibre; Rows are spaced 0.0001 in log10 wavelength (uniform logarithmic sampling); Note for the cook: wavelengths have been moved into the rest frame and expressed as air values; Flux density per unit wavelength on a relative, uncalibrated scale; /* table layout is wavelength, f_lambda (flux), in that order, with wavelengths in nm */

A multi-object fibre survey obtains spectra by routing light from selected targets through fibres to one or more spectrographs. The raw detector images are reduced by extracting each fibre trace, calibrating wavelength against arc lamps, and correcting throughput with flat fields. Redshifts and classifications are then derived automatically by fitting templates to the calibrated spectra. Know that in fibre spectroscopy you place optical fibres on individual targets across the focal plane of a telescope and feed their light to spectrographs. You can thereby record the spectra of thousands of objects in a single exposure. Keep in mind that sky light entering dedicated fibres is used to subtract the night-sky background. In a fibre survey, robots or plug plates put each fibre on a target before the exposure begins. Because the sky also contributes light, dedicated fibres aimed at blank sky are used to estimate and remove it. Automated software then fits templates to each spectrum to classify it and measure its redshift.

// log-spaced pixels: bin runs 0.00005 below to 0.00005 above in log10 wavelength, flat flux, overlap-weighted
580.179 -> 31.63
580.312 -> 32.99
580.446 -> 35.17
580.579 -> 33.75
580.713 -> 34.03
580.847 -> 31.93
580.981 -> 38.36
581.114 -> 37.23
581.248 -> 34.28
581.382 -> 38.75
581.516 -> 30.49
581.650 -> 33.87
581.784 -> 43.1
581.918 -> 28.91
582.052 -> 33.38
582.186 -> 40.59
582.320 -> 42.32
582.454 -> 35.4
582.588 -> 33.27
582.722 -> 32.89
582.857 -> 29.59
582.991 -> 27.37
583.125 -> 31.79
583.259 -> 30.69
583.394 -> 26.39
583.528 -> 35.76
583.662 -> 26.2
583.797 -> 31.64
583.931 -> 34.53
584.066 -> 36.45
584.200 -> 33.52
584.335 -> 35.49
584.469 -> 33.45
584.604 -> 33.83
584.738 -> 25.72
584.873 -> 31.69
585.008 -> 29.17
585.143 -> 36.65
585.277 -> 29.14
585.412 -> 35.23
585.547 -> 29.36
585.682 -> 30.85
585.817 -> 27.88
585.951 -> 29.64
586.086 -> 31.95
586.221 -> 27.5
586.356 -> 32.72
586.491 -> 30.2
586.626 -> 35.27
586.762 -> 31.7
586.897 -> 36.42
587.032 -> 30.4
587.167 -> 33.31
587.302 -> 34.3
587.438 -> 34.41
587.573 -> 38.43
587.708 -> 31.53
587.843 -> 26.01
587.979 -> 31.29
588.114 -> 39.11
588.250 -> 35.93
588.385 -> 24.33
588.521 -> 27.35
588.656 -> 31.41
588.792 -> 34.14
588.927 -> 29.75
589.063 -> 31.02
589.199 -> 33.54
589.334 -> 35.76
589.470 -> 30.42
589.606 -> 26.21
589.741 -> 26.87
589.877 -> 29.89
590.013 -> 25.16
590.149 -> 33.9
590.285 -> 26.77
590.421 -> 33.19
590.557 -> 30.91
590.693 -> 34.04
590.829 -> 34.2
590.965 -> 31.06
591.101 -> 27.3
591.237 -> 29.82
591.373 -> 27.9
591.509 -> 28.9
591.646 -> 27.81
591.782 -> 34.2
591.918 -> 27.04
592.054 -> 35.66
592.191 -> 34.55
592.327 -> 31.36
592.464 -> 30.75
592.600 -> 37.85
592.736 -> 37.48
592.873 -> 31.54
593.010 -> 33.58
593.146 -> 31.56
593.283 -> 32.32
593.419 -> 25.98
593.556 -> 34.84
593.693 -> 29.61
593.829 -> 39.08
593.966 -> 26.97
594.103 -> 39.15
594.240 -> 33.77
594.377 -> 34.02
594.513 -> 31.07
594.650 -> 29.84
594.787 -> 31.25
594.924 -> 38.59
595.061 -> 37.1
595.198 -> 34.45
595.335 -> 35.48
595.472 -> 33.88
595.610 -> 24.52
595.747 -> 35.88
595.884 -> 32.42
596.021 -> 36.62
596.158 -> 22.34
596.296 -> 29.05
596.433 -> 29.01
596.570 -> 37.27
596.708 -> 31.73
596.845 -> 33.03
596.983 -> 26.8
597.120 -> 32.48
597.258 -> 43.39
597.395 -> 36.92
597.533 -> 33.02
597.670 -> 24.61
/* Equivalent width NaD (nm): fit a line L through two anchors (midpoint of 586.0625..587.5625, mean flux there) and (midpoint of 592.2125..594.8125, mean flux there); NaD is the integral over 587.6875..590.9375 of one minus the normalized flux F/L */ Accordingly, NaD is 0.184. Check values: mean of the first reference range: 32.8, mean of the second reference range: 32.8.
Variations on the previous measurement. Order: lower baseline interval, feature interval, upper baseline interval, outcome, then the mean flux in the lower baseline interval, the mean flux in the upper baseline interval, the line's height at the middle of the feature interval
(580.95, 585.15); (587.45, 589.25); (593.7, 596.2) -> 0.077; 33.4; 33.2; 33.3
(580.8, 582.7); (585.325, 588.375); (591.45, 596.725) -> 0.195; 35.8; 32.5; 34.5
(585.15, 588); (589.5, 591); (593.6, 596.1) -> 0.112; 31.9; 33.5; 32.6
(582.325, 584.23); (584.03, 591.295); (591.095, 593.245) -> 0.097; 32.1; 31.8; 32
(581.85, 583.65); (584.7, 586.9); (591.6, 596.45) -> 0.104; 32.8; 32.6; 32.7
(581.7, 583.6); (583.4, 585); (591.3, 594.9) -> 0.060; 33.7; 32.3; 33.5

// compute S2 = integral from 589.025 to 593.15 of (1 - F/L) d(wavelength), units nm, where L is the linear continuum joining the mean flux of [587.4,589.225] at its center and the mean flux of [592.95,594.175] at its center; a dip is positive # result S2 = 0.13 nm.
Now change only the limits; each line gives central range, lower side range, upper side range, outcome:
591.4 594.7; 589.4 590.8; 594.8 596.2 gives -0.07 nm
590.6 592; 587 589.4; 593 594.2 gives 0.09 nm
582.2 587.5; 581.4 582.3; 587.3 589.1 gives 0.26 nm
